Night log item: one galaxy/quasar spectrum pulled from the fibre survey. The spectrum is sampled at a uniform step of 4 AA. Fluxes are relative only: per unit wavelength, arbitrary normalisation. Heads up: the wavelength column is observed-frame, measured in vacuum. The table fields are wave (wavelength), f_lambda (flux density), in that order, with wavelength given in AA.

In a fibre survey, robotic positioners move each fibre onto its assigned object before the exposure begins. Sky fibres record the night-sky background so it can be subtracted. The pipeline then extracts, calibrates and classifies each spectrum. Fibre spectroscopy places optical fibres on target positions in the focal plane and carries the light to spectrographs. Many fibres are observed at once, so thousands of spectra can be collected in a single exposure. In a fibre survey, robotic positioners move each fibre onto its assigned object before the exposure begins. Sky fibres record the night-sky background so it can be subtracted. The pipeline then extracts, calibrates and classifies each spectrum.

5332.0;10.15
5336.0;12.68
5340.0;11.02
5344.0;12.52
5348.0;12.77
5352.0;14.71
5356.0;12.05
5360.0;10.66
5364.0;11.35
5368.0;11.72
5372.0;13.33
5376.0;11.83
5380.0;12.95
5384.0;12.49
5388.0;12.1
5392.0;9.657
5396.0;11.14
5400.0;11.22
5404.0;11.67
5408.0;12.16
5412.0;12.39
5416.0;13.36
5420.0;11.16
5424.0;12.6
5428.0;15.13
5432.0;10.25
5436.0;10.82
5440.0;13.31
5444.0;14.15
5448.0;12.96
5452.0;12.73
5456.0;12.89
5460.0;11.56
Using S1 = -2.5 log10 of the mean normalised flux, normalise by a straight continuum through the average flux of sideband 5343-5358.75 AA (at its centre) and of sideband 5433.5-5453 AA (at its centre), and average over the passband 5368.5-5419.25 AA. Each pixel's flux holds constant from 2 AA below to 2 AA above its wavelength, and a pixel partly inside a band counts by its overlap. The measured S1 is 0.07 mag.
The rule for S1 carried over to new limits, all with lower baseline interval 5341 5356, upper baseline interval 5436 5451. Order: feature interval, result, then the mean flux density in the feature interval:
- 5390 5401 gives 0.22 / 10.6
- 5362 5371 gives 0.11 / 11.7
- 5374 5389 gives 0.06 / 12.4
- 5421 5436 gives 0.06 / 12.3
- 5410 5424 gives 0.06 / 12.3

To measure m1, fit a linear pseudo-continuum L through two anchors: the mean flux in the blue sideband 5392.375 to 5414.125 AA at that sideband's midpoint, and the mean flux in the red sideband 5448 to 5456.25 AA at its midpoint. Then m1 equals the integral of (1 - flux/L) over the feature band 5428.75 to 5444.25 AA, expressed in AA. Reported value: 0.36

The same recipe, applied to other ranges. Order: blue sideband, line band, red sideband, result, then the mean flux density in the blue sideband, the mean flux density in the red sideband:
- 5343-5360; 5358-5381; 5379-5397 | 0.48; 12.8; 11.6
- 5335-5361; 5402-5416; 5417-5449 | 0.29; 12.4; 12.6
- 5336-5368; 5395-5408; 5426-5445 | 1.01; 12.2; 12.7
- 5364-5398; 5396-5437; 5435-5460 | 0.99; 11.9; 12.8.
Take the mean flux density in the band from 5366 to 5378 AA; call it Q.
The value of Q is 12.3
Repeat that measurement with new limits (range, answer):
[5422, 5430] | 13.9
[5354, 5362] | 11.4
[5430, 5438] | 10.5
